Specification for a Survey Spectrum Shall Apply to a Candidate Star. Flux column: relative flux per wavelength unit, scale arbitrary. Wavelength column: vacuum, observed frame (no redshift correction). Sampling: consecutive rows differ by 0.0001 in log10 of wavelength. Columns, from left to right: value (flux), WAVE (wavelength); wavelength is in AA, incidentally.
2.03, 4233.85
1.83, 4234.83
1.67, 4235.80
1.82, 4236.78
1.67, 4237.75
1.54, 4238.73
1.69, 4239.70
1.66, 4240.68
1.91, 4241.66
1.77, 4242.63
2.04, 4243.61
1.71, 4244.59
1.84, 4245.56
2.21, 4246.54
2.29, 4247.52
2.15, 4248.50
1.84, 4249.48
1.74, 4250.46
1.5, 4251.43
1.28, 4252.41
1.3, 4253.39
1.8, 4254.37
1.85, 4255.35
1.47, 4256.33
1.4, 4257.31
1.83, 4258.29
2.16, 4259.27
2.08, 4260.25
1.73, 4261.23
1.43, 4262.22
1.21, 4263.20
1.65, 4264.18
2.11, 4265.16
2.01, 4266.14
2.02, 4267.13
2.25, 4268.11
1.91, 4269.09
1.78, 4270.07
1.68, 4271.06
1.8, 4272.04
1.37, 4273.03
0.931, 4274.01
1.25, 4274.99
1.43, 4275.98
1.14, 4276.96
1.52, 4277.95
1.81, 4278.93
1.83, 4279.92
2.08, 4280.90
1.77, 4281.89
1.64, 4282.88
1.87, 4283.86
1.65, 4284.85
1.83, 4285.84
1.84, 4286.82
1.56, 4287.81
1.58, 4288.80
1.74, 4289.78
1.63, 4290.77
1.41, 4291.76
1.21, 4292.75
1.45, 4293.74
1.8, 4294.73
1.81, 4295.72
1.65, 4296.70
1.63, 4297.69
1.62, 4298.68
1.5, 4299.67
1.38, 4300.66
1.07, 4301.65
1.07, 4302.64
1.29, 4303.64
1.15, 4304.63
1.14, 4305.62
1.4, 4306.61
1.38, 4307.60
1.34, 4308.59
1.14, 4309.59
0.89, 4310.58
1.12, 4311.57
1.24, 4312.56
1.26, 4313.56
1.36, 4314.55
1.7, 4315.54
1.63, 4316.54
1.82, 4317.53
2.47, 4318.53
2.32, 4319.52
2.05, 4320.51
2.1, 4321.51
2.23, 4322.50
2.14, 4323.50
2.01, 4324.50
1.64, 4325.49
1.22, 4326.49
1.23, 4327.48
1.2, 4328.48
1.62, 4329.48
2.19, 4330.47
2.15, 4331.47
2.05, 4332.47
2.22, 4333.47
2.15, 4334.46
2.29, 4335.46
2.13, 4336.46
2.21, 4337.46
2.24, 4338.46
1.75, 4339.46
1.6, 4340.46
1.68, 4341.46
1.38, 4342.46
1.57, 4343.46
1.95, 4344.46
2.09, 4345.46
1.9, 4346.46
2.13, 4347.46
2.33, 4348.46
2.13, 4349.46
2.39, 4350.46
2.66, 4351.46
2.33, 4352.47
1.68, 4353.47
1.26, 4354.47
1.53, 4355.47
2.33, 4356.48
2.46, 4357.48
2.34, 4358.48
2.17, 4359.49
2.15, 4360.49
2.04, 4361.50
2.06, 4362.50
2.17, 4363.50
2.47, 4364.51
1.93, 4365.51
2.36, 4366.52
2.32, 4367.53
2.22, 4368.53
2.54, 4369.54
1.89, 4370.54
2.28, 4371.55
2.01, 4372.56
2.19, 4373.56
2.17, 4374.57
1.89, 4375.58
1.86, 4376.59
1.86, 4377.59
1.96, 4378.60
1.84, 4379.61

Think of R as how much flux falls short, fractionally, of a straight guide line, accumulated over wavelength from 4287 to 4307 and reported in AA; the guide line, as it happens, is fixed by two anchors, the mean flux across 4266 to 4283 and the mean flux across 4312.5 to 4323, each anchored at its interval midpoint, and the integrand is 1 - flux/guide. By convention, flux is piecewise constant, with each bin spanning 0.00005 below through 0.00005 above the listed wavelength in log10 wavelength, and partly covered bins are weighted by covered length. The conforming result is 3.5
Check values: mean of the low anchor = 1.67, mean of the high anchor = 1.86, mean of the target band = 1.46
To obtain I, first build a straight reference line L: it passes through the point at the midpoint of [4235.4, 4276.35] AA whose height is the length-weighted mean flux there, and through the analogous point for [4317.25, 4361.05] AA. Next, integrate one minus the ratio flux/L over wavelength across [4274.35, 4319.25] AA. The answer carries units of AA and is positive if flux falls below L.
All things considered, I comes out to 8.3 AA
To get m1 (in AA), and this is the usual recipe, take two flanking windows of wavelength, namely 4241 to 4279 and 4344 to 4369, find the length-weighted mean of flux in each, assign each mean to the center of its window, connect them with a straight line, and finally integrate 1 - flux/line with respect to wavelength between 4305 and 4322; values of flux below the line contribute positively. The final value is 3.6 AA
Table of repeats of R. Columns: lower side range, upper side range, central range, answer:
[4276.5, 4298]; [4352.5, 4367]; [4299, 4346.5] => 4.9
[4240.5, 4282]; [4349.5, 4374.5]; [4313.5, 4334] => 1.5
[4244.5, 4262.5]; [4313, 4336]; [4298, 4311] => 4.1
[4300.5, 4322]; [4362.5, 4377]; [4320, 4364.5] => -3.8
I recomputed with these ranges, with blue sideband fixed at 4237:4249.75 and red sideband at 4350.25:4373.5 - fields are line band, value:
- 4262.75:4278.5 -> 2.48 AA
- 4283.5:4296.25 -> 2.18 AA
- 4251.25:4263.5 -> 1.78 AA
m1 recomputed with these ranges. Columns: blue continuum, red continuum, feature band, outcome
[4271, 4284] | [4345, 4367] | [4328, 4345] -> 0.7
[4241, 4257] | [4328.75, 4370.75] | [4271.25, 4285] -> 2.1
